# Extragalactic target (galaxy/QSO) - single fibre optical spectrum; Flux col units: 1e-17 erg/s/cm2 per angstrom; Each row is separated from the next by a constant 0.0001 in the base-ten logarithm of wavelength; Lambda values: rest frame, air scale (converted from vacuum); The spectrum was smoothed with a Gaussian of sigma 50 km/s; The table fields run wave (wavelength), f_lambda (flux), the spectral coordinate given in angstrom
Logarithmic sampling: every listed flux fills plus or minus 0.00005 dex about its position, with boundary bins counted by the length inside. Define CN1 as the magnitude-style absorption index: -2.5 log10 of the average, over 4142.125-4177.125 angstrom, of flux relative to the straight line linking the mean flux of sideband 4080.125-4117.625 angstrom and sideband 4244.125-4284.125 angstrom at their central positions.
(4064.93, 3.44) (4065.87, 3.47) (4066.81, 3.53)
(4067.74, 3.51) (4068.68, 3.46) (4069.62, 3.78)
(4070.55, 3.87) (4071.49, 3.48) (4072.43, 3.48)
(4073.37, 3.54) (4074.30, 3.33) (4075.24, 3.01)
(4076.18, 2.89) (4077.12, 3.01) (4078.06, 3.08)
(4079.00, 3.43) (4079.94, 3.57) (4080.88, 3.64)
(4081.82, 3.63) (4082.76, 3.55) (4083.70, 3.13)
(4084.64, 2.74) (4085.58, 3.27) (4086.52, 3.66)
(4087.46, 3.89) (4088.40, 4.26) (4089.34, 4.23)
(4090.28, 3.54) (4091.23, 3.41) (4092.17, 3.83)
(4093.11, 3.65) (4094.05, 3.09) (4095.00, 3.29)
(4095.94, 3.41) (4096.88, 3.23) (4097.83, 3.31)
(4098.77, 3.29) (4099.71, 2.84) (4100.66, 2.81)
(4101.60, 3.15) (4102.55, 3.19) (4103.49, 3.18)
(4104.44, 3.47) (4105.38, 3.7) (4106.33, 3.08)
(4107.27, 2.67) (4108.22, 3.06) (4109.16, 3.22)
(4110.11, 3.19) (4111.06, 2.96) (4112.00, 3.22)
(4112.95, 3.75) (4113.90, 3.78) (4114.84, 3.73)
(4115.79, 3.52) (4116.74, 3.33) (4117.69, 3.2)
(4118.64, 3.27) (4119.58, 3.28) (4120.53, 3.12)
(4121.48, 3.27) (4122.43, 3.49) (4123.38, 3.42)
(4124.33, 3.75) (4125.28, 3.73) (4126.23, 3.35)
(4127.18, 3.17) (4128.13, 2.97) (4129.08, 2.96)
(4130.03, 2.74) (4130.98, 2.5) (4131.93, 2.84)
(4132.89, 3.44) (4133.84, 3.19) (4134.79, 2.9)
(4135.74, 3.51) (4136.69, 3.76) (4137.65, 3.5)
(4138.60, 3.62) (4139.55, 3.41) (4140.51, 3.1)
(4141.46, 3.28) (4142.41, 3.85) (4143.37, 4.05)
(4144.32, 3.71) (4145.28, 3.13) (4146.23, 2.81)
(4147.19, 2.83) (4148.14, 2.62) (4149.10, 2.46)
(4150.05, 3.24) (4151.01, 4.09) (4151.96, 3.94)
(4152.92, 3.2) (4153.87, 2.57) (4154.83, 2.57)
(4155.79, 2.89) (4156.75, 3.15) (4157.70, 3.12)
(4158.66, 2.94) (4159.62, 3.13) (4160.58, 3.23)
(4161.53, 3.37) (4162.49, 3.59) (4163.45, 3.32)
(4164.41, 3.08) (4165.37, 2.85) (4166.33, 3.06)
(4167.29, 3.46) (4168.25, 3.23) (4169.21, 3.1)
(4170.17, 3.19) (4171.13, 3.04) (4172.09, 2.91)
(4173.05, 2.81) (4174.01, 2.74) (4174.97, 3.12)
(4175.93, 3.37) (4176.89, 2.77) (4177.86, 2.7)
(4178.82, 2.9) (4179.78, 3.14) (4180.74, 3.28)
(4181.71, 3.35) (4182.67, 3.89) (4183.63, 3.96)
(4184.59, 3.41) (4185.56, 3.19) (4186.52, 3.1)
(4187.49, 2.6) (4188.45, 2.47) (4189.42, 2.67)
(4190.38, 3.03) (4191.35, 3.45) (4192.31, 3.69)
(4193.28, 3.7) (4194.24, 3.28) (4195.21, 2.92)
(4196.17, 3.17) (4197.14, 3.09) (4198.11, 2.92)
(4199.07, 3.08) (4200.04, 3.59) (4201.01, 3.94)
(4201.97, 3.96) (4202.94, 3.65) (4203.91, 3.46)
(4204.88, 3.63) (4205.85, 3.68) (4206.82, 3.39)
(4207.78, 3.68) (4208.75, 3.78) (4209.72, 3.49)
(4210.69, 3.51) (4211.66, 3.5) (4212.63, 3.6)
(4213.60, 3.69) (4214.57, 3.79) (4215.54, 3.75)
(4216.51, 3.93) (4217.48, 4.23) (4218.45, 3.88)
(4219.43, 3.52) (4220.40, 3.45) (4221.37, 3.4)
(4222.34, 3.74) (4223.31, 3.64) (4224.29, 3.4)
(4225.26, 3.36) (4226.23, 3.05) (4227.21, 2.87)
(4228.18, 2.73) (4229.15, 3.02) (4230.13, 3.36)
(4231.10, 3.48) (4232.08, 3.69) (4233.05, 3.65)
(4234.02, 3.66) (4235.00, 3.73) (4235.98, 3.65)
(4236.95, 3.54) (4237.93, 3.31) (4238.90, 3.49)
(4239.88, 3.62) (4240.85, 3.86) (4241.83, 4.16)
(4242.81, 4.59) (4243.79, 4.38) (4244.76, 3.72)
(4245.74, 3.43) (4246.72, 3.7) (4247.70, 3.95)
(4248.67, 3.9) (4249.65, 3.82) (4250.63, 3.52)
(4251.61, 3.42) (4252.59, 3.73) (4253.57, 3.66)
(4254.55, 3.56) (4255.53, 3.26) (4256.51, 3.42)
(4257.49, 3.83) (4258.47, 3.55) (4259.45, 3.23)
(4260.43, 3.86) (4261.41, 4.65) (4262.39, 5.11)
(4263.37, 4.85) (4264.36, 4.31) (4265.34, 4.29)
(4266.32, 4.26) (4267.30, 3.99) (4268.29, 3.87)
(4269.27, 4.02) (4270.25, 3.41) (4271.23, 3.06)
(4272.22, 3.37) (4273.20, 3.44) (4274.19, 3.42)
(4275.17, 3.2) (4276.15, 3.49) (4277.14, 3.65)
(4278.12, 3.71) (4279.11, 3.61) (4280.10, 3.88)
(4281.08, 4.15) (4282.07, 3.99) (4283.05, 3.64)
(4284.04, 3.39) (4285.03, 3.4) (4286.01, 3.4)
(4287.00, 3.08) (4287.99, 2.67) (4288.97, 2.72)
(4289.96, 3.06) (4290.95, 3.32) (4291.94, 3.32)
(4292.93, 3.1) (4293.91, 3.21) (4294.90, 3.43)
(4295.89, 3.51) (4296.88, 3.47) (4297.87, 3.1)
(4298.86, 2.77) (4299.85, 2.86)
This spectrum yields 0.12 mag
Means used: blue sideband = 3.38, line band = 3.15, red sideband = 3.77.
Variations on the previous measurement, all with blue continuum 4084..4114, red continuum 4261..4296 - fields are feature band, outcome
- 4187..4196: 0.13 mag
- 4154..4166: 0.12 mag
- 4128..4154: 0.06 mag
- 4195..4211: 0.01 mag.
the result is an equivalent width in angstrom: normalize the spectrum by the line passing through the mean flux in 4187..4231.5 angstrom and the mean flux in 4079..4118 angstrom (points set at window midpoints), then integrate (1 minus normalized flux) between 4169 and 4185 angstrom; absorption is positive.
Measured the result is 1.2 angstrom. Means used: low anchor 3.38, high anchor 3.42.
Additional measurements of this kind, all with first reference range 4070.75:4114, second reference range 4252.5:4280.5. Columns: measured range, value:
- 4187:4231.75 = 2.73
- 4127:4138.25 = 1.05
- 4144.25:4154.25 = 1.04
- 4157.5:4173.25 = 1.70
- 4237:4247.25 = -0.25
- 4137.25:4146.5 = 0.03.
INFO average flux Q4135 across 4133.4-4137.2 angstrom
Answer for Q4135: 3.34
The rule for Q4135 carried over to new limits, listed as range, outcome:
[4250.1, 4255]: 3.58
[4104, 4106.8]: 3.42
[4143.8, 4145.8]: 3.43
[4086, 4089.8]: 4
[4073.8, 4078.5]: 3.07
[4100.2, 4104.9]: 3.16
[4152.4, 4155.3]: 2.79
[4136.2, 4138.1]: 3.62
